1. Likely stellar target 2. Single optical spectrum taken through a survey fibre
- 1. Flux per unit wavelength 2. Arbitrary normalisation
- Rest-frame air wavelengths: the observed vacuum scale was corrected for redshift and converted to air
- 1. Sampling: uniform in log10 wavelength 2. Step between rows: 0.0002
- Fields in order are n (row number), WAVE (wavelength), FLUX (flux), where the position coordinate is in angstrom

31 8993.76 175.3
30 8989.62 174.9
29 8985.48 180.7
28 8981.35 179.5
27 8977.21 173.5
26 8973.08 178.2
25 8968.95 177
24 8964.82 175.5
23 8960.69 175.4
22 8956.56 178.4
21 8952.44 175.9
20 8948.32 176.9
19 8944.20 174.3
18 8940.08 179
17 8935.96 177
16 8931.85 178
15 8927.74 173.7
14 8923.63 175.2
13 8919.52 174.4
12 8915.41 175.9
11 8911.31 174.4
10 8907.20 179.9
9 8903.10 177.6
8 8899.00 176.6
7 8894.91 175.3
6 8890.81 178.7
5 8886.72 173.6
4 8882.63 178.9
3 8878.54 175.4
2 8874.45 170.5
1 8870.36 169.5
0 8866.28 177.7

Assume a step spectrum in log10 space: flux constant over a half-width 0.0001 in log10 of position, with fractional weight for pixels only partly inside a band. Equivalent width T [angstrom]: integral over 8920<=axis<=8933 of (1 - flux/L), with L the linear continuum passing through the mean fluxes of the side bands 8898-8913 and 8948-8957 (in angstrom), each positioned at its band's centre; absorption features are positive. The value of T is 0.1 angstrom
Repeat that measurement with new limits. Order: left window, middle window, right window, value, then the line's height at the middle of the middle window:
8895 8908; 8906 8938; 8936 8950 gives 0.2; 177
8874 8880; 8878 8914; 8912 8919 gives -0.5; 174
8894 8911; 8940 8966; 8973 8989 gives 0.2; 178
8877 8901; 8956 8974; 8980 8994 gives 0.1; 178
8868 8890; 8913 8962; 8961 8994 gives -0.1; 176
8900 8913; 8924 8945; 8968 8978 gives 0.1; 177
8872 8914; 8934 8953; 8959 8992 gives 0.0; 177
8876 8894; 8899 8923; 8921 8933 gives -0.1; 176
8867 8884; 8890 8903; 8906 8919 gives -0.1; 175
